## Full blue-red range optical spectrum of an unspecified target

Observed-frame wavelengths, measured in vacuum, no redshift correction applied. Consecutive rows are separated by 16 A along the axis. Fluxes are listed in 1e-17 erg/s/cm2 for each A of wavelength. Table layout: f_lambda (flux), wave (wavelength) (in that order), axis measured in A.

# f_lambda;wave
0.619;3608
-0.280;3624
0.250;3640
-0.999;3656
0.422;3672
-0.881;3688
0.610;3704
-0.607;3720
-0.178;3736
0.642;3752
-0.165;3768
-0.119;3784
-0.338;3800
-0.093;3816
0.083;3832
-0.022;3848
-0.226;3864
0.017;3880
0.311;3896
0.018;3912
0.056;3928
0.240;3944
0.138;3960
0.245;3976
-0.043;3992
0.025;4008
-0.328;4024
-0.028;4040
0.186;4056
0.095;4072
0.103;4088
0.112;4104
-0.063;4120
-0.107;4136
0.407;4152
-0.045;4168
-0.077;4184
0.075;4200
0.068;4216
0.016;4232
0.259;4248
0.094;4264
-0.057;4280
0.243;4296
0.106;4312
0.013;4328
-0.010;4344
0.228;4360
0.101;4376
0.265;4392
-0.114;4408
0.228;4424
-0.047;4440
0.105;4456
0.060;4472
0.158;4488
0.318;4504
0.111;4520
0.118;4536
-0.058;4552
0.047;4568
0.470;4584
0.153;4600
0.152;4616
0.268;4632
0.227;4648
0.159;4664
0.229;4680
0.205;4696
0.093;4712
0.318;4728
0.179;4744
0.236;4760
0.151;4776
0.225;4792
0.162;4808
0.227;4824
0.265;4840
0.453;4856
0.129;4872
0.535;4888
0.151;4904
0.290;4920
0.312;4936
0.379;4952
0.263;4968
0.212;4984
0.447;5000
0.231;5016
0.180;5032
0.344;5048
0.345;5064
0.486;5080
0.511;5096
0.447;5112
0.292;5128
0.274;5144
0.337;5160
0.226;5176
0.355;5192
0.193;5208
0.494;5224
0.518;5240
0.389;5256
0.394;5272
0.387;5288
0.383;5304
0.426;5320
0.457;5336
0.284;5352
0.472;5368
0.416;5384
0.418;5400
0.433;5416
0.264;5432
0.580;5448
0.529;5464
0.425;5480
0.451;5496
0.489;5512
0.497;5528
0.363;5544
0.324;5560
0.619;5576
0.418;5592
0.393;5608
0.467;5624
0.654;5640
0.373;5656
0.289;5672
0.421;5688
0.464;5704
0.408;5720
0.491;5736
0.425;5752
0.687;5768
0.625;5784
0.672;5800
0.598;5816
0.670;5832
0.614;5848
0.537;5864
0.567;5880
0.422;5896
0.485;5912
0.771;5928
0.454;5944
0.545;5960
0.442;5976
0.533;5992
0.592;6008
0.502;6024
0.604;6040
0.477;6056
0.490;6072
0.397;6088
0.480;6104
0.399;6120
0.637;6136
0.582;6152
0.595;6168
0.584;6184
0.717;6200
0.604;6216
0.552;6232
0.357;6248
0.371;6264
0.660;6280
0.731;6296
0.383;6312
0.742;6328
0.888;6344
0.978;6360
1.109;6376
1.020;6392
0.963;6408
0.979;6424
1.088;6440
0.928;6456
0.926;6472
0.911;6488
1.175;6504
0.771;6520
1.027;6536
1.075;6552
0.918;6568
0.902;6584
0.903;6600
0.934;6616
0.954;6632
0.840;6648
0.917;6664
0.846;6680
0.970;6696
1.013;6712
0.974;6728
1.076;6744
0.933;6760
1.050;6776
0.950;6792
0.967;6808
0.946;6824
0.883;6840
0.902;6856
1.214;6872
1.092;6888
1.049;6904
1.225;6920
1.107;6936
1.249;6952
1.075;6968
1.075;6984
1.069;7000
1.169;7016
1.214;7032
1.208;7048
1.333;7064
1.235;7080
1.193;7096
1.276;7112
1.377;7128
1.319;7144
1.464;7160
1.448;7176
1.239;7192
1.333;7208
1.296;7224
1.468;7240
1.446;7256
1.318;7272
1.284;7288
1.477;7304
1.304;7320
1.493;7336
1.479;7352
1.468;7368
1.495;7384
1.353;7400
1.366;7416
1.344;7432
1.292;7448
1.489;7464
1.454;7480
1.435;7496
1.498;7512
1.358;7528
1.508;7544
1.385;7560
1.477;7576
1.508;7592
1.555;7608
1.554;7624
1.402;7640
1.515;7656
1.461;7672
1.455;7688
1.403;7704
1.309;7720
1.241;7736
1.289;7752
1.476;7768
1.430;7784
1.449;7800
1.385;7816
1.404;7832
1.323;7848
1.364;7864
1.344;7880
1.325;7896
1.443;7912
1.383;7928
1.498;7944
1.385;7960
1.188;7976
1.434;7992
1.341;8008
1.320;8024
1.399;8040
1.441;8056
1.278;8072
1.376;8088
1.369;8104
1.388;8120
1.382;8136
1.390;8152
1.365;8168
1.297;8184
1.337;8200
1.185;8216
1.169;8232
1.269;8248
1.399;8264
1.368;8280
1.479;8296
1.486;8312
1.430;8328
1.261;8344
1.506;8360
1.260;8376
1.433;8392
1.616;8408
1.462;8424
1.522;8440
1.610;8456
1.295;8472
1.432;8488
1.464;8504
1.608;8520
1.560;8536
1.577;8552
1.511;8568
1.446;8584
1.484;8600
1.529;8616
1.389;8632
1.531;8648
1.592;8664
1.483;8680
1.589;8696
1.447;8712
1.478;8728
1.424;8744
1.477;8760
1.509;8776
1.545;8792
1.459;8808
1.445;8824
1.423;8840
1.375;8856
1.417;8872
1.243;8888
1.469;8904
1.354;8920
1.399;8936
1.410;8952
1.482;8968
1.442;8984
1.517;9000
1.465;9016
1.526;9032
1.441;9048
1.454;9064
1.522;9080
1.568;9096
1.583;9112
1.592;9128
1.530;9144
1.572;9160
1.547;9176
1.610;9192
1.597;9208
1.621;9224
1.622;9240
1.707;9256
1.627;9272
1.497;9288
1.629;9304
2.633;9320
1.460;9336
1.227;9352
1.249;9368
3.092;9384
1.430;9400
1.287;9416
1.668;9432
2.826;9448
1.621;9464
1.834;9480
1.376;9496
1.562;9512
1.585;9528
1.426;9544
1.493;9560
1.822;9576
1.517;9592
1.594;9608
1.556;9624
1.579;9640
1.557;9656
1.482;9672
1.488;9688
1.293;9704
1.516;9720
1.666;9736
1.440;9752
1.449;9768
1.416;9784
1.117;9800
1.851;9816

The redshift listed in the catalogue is 0.59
